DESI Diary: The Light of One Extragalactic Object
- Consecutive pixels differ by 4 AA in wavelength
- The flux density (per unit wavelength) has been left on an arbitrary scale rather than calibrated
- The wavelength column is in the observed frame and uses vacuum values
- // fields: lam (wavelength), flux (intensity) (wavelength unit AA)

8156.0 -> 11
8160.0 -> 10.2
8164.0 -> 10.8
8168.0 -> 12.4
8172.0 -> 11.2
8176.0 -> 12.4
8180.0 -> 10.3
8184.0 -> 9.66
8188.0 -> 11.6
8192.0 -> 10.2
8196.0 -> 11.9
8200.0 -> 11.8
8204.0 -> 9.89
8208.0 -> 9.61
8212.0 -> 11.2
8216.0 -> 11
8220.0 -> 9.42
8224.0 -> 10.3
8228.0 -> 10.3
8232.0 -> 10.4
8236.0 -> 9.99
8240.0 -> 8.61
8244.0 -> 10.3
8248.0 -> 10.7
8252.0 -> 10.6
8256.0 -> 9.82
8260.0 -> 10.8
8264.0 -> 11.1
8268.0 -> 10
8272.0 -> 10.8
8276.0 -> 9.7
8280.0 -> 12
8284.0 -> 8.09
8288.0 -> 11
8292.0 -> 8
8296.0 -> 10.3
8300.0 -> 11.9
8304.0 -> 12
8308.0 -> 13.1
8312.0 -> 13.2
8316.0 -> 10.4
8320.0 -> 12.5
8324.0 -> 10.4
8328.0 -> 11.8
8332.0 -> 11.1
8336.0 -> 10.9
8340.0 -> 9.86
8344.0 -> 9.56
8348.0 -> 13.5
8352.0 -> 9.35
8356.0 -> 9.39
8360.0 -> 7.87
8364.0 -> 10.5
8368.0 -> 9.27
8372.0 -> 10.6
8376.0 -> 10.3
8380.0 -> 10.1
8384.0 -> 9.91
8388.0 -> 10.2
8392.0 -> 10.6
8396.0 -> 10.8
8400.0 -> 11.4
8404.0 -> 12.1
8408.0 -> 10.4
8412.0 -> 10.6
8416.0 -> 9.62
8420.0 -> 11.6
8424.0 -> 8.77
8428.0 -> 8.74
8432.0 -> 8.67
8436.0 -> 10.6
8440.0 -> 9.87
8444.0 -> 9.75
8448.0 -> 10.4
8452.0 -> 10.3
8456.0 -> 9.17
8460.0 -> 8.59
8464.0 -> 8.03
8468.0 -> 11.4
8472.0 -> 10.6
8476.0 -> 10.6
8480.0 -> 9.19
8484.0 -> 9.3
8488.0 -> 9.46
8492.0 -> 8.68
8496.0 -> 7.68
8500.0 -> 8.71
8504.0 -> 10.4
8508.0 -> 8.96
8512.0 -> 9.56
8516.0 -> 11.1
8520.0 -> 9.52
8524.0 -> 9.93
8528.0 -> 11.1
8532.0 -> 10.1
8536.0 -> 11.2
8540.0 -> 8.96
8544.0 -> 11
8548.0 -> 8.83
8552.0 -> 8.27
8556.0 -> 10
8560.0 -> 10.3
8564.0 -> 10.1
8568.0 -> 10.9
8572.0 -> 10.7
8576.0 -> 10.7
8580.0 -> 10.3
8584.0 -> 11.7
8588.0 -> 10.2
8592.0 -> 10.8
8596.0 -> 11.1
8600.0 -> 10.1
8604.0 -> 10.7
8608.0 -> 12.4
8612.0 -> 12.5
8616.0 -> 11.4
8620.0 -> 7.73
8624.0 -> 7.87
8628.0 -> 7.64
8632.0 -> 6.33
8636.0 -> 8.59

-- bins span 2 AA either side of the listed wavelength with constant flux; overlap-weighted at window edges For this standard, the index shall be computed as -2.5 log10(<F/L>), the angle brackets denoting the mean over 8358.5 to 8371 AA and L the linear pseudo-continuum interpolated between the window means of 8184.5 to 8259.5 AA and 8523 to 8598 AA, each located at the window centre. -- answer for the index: 0.11 mag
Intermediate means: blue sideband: 10.4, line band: 9.38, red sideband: 10.3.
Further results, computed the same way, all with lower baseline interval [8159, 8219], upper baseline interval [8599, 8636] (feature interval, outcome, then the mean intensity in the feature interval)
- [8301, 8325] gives -0.14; 12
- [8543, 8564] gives 0.01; 9.66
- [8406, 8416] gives -0.01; 10.3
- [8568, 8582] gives -0.10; 10.6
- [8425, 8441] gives 0.08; 9.4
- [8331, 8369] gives 0.03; 10.1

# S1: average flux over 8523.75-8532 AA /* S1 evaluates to 10.5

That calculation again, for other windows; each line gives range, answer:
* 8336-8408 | 10.3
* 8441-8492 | 9.69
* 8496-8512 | 9.17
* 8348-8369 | 9.68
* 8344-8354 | 11.1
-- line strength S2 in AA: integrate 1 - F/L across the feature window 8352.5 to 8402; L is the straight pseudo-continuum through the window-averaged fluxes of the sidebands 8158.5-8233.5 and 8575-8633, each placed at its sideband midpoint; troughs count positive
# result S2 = 2.1 AA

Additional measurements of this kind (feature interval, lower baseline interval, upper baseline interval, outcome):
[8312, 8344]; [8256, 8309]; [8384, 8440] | -1.69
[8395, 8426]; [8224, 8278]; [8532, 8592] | -1.26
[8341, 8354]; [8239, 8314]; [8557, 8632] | -0.19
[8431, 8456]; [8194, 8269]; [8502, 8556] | 0.35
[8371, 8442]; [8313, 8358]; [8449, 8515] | -0.63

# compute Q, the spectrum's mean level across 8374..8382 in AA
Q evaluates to 10.2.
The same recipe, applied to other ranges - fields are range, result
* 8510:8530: 10.2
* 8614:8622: 9.57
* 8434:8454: 10.2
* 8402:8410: 11.2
